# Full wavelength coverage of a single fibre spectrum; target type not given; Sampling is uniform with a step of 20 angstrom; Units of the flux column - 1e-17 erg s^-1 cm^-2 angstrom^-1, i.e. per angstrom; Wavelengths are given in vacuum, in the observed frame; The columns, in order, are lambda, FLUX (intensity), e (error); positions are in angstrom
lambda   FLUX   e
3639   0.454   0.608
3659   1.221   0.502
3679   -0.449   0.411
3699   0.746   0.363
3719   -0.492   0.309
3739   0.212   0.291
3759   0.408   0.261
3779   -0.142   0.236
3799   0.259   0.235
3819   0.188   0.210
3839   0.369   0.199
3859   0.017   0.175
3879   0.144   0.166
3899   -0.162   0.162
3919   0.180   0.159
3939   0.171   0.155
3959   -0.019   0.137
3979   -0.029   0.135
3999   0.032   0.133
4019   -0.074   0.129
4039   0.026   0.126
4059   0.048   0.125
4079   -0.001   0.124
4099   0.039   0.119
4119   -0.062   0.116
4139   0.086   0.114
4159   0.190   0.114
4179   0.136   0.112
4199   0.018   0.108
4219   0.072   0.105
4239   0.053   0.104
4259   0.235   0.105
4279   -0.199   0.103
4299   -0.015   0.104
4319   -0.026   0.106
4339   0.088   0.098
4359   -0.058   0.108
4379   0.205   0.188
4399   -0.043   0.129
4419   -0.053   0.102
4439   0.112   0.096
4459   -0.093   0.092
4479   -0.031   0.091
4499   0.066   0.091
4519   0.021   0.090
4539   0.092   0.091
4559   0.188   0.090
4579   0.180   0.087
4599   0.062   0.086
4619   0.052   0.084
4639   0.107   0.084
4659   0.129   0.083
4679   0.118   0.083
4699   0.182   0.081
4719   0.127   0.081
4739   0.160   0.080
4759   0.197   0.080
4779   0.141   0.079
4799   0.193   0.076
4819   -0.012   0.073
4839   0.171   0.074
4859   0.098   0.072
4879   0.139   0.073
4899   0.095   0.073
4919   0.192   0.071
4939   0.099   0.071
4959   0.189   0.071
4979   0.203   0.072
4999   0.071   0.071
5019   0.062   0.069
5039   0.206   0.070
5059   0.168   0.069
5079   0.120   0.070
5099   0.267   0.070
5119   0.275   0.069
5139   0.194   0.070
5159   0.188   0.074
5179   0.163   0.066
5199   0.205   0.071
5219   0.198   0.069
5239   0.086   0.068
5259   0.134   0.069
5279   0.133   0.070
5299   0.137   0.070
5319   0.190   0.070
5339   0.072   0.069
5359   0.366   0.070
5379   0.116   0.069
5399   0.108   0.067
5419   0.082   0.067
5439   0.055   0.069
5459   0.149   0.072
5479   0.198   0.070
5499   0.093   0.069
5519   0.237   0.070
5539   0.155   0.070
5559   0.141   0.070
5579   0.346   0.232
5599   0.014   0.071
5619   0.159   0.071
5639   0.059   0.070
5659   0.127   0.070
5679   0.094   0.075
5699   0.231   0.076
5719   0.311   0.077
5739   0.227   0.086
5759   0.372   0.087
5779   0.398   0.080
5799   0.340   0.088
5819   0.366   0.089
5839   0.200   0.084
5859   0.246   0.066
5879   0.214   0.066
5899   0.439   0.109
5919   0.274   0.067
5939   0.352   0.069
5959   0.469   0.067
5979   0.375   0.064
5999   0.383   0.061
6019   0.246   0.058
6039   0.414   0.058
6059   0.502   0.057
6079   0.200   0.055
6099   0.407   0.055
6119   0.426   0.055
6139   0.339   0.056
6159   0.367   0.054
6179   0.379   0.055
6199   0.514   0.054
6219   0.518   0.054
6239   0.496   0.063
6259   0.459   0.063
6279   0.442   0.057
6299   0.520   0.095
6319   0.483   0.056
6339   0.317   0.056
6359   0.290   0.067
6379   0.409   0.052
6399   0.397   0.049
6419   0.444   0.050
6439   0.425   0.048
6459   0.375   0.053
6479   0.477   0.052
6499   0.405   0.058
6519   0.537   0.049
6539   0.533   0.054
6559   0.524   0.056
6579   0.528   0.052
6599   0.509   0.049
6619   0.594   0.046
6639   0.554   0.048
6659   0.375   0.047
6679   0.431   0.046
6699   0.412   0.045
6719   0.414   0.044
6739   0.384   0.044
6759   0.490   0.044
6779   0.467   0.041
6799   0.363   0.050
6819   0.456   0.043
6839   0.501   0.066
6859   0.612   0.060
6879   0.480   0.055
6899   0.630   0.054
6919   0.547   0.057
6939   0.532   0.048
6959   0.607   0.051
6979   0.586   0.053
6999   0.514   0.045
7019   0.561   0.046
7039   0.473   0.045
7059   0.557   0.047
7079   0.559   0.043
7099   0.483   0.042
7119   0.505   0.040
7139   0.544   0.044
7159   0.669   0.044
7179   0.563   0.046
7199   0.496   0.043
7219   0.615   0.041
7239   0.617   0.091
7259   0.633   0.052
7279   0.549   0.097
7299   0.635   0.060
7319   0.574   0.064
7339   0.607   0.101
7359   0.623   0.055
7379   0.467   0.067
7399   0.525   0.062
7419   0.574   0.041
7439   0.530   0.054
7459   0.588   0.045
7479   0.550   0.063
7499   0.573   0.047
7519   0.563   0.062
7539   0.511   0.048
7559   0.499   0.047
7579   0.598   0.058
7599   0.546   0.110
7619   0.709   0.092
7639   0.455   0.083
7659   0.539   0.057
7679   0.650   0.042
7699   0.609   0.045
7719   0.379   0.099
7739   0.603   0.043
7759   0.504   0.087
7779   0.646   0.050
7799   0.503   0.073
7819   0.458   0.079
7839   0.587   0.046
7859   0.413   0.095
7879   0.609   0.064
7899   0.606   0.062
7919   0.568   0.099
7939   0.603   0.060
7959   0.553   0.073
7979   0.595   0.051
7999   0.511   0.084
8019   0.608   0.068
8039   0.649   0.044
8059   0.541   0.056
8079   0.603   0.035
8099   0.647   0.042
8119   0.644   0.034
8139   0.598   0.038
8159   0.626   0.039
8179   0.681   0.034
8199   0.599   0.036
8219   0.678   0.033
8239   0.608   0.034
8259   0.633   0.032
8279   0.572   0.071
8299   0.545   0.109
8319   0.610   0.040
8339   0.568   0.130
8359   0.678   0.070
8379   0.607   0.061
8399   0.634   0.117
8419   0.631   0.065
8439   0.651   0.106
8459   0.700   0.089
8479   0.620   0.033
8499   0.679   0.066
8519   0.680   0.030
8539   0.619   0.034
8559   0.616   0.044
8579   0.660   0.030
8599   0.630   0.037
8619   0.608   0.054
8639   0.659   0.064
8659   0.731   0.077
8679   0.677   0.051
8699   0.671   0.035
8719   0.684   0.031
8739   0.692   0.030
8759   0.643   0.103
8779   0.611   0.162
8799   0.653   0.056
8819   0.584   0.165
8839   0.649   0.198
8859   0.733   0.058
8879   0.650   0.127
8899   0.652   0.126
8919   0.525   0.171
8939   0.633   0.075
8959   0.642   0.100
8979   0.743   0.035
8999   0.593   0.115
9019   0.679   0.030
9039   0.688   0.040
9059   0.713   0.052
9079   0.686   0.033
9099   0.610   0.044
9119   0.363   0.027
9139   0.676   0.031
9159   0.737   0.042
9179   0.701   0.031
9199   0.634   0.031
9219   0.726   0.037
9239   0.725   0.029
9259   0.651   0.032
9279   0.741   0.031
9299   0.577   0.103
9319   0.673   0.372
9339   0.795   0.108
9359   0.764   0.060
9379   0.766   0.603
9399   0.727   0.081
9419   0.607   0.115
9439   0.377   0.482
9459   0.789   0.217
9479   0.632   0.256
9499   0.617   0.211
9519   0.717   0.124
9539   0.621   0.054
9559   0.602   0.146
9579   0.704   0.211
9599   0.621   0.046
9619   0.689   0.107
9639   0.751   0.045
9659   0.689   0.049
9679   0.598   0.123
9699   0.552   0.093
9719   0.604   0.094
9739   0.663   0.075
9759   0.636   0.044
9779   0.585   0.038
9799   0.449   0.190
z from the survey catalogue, 0.55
